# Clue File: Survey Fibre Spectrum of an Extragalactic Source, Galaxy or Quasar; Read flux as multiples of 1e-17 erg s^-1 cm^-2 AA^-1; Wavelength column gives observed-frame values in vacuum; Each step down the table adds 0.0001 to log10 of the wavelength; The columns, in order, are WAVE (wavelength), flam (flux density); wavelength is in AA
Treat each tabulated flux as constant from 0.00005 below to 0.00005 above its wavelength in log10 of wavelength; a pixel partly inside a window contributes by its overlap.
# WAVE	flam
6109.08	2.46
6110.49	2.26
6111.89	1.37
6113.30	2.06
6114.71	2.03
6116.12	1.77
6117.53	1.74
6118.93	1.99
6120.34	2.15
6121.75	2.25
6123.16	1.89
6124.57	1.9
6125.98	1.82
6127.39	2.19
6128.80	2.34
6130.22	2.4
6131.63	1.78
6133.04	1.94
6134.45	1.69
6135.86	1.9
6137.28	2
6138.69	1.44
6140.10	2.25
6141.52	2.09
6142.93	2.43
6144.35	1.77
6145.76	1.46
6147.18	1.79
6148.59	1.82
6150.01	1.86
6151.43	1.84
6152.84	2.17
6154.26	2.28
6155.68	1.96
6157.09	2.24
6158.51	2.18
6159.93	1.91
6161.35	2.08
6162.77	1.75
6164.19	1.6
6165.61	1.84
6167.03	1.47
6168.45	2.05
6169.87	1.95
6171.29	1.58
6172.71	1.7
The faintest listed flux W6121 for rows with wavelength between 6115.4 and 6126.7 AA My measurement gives 1.74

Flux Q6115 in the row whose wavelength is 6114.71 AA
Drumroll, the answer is 2.03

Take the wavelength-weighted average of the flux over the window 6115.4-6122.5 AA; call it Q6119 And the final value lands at 1.98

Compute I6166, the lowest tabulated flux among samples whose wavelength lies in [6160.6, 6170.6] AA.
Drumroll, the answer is 1.47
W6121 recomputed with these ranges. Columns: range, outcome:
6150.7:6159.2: 1.84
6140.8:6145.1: 1.77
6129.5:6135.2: 1.69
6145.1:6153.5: 1.46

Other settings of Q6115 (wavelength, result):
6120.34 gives 2.15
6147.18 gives 1.79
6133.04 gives 1.94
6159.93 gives 1.91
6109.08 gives 2.46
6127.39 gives 2.19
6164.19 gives 1.6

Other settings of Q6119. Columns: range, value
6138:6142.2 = 1.93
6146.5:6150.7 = 1.82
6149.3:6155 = 2.04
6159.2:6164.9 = 1.83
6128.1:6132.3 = 2.17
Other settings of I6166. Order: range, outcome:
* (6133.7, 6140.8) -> 1.44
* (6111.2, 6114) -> 1.37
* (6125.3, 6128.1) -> 1.82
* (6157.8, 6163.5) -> 1.75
